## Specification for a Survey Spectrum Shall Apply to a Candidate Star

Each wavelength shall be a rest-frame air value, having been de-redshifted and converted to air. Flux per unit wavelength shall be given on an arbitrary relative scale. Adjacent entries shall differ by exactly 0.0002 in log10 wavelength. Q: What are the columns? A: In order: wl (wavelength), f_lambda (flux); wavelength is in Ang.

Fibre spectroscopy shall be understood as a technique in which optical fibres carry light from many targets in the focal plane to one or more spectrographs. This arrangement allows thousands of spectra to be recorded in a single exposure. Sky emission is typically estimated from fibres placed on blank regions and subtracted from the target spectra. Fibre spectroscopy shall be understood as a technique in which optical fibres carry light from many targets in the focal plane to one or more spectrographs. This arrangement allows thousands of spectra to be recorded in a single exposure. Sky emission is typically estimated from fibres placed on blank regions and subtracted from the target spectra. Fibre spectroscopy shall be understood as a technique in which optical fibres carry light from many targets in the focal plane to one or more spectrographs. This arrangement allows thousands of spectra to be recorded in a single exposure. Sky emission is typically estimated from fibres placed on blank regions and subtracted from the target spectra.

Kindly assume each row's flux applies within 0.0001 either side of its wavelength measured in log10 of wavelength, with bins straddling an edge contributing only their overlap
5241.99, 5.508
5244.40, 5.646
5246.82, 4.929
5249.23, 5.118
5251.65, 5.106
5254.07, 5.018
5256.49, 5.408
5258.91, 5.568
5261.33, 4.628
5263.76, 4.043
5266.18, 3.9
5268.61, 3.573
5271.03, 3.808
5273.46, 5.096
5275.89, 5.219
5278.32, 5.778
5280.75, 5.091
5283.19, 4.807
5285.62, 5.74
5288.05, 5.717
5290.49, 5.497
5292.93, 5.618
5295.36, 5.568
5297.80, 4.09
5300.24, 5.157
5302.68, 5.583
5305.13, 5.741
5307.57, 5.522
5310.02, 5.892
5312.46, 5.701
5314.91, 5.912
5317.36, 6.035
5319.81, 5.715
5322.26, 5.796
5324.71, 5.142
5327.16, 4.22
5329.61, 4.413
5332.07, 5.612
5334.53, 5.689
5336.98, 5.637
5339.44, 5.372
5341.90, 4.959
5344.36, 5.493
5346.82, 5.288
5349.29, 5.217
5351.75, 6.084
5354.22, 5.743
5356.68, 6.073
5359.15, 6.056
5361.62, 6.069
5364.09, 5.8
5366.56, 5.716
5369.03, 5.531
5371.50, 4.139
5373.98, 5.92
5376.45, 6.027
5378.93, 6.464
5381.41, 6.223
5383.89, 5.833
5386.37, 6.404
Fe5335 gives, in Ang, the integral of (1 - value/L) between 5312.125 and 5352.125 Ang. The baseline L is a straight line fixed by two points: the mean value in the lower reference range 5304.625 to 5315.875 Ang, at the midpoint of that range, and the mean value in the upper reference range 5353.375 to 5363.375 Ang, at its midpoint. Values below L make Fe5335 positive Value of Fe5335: 3.1 Ang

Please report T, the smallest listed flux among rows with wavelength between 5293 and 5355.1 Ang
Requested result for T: 4.09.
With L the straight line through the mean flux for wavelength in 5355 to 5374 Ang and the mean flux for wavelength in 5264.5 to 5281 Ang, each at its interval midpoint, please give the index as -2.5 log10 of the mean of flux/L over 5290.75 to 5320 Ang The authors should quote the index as -0.12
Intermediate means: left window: 4.6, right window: 5.65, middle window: 5.54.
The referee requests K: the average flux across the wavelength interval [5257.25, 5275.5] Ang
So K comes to 4.44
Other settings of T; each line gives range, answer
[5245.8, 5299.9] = 3.573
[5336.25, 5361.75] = 4.959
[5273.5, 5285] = 4.807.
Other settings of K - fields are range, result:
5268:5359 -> 5.36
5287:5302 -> 5.28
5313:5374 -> 5.5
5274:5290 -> 5.38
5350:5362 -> 5.97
